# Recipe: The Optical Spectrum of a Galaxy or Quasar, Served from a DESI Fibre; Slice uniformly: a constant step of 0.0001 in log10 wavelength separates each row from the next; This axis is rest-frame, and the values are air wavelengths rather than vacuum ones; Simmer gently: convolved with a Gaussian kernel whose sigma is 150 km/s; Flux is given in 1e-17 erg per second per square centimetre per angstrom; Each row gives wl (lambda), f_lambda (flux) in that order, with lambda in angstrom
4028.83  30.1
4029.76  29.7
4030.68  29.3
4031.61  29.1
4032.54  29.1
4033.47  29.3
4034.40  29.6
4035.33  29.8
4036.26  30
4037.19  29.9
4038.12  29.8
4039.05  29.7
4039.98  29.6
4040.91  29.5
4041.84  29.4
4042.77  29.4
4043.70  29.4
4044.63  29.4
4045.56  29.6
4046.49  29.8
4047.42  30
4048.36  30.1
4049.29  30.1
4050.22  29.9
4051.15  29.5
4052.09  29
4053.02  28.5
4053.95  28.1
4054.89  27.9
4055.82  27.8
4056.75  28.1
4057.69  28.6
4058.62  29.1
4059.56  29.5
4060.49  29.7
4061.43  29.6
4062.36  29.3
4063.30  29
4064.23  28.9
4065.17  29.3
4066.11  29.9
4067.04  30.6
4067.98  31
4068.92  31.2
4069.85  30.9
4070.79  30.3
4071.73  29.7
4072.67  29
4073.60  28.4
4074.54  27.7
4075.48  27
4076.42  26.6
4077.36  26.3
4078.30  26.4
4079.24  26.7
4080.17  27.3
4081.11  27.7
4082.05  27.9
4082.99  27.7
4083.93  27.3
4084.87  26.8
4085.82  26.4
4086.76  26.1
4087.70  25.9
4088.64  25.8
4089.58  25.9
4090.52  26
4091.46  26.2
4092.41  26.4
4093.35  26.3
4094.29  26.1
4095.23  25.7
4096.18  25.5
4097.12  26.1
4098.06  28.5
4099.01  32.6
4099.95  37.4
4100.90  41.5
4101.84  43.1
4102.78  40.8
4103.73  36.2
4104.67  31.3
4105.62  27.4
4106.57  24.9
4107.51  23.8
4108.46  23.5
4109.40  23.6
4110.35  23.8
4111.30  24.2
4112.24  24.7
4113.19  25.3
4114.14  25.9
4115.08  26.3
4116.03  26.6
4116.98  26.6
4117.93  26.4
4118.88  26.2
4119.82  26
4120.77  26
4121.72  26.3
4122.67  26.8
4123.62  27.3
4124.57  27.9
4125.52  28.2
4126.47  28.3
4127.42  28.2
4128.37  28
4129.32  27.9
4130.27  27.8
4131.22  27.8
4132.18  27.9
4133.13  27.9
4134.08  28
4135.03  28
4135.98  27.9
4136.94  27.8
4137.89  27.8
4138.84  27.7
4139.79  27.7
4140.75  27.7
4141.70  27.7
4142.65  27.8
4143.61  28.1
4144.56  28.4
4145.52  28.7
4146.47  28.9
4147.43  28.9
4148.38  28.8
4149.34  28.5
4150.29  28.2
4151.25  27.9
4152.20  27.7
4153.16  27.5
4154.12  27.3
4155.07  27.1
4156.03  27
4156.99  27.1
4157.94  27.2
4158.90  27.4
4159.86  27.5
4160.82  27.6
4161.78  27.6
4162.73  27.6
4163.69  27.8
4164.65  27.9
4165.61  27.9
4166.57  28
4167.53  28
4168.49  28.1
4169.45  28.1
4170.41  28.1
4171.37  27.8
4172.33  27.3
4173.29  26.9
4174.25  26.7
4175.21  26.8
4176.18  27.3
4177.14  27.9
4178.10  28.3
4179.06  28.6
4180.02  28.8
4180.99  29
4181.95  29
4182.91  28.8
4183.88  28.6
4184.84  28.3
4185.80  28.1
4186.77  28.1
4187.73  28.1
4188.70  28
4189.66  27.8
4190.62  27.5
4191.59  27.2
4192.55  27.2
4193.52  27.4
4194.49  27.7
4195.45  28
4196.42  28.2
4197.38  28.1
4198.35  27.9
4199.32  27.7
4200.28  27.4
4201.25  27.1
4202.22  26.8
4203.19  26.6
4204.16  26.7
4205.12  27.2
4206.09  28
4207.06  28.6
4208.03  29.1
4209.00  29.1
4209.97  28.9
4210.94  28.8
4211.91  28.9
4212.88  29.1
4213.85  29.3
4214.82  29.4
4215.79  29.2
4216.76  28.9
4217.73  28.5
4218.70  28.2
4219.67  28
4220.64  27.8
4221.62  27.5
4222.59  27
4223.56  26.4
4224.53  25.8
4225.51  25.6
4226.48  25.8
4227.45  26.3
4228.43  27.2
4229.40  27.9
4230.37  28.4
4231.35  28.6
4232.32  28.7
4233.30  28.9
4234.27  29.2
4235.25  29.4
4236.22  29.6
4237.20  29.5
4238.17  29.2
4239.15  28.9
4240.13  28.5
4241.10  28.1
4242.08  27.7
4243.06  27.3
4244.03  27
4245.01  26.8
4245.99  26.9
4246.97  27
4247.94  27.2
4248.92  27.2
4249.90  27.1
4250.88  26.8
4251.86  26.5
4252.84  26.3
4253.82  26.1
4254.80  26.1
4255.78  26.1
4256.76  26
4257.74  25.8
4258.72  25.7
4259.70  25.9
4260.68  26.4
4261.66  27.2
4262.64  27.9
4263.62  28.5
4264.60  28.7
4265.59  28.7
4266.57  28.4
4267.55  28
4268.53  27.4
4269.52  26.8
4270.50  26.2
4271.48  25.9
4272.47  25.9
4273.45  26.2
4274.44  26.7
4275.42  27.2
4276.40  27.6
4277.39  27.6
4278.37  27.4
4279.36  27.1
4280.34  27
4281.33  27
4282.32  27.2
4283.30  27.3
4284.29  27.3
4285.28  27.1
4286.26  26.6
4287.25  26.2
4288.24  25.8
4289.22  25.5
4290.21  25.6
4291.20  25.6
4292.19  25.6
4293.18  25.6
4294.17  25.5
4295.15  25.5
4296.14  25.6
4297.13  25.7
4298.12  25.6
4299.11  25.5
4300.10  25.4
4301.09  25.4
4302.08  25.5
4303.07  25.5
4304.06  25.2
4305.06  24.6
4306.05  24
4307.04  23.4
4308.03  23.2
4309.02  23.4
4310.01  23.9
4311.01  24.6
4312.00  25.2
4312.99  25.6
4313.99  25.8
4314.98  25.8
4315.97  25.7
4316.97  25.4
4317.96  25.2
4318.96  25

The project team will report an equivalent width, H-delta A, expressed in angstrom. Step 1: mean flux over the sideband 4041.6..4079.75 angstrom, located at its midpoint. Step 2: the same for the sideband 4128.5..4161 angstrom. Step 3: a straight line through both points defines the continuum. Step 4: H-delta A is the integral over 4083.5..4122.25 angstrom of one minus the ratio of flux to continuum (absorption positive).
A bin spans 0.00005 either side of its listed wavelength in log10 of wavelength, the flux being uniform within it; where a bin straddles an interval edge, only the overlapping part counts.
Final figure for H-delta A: 0.84 angstrom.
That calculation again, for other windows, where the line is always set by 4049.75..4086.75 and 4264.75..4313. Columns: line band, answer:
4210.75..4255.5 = -1.9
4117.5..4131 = 0.3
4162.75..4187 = -0.6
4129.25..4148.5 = -0.2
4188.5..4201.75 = -0.3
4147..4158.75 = -0.1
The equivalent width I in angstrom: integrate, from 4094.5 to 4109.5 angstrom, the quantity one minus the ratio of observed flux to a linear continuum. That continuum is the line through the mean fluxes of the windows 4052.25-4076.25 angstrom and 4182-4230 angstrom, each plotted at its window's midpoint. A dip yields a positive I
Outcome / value -1.07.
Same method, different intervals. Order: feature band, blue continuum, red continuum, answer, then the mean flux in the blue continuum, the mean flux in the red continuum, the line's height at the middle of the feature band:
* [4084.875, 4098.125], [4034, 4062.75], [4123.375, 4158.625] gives 1.2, 29.3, 27.9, 28.7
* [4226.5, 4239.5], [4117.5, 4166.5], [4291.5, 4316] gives -1.1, 27.7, 25.1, 26.2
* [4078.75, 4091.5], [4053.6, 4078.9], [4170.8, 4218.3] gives 0.9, 28.9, 28.1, 28.7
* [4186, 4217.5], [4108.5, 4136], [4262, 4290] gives -1.4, 26.7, 27.1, 26.9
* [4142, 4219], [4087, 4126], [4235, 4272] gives -1.1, 27.9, 27.3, 27.6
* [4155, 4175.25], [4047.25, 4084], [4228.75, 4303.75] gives 0.3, 28.8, 27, 27.9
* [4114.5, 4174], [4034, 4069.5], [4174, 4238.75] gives 2.0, 29.5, 28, 28.6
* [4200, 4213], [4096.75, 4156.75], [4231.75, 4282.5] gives -0.1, 28.2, 27.4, 27.7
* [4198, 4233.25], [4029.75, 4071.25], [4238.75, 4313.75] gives -0.8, 29.5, 26.4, 27.2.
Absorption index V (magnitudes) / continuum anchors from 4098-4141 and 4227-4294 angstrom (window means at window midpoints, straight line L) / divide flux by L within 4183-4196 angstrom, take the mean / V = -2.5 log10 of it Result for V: 0.00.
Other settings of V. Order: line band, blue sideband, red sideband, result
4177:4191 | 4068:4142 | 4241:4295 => -0.04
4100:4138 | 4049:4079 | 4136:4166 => 0.00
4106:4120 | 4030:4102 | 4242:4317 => 0.13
